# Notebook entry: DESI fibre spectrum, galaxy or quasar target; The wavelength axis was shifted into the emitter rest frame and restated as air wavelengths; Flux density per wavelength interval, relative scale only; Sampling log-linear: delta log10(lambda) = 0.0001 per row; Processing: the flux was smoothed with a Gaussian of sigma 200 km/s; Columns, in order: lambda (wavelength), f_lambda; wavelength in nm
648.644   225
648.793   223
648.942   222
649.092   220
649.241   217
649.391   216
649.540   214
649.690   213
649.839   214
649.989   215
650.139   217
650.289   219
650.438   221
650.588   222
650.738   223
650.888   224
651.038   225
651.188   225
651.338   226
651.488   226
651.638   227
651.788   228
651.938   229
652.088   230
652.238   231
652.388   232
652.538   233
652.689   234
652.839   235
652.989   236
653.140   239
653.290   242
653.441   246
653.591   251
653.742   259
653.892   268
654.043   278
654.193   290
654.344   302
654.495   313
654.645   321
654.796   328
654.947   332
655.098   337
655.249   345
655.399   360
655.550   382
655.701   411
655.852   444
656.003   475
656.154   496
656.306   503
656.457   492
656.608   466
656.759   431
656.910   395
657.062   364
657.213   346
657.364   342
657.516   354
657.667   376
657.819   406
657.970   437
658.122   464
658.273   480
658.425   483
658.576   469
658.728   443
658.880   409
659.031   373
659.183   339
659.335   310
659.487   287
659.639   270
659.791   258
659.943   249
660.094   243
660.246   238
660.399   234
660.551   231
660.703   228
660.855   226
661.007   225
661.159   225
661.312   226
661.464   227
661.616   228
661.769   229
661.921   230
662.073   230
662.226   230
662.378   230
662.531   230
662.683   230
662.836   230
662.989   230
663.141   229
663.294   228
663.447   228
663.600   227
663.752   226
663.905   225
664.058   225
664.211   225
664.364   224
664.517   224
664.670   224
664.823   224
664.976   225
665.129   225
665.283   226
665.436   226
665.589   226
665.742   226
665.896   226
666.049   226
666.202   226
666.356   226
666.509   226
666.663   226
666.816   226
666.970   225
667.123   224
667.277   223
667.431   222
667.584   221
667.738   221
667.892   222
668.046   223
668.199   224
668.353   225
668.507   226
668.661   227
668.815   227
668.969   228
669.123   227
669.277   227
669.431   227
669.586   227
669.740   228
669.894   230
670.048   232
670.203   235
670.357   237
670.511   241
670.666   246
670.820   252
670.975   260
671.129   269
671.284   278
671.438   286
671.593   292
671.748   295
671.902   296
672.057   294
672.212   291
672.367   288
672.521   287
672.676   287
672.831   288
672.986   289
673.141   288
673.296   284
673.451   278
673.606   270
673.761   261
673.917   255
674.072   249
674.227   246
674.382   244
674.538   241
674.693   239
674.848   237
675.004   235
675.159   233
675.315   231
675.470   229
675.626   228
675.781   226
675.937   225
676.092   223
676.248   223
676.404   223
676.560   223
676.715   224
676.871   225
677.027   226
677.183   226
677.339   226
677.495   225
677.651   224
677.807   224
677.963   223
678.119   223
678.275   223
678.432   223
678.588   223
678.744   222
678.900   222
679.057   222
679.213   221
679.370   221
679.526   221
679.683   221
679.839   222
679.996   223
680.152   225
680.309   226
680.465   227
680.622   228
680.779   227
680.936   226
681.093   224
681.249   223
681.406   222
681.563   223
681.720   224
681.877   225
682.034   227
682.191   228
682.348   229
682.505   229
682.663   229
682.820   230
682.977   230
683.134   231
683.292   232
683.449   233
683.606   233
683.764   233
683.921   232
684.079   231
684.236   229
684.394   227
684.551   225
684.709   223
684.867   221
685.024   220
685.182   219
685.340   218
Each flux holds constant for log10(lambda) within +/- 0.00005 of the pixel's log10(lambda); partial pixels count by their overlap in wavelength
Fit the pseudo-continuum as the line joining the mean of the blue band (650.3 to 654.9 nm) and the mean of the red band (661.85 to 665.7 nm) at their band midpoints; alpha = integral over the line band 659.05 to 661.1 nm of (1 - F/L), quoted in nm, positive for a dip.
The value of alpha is -0.223 nm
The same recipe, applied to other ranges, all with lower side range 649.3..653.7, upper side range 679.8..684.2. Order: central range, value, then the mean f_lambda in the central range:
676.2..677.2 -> 0.01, 224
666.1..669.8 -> 0.04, 225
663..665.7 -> 0.02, 226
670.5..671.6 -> -0.18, 265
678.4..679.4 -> 0.02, 222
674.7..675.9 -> -0.02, 232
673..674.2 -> -0.22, 269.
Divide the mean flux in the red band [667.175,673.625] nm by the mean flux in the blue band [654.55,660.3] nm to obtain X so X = 0.7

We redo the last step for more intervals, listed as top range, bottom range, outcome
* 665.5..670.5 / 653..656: 0.72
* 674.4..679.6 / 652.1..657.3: 0.68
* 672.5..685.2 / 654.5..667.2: 0.79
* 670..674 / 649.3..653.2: 1.21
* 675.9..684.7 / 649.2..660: 0.72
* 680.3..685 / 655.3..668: 0.78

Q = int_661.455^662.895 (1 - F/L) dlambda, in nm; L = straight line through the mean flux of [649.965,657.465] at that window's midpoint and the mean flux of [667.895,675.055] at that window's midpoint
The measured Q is 0.26 nm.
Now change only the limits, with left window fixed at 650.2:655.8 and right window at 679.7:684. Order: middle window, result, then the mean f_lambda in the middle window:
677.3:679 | 0.07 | 223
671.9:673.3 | -0.29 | 289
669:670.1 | 0.07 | 228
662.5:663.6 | 0.10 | 229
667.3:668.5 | 0.11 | 223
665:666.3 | 0.12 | 226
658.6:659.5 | -0.39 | 371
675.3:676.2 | 0.03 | 227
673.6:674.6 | -0.06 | 251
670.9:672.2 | -0.23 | 284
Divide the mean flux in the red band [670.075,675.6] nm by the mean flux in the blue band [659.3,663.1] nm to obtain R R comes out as 1.10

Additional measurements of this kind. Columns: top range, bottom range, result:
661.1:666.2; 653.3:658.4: 0.61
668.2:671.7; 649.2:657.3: 0.83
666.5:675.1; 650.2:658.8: 0.77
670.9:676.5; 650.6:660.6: 0.81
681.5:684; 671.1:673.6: 0.80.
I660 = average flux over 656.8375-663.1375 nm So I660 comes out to 303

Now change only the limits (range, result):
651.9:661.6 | 325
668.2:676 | 253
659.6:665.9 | 230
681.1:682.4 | 225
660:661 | 233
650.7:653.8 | 233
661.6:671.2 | 229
